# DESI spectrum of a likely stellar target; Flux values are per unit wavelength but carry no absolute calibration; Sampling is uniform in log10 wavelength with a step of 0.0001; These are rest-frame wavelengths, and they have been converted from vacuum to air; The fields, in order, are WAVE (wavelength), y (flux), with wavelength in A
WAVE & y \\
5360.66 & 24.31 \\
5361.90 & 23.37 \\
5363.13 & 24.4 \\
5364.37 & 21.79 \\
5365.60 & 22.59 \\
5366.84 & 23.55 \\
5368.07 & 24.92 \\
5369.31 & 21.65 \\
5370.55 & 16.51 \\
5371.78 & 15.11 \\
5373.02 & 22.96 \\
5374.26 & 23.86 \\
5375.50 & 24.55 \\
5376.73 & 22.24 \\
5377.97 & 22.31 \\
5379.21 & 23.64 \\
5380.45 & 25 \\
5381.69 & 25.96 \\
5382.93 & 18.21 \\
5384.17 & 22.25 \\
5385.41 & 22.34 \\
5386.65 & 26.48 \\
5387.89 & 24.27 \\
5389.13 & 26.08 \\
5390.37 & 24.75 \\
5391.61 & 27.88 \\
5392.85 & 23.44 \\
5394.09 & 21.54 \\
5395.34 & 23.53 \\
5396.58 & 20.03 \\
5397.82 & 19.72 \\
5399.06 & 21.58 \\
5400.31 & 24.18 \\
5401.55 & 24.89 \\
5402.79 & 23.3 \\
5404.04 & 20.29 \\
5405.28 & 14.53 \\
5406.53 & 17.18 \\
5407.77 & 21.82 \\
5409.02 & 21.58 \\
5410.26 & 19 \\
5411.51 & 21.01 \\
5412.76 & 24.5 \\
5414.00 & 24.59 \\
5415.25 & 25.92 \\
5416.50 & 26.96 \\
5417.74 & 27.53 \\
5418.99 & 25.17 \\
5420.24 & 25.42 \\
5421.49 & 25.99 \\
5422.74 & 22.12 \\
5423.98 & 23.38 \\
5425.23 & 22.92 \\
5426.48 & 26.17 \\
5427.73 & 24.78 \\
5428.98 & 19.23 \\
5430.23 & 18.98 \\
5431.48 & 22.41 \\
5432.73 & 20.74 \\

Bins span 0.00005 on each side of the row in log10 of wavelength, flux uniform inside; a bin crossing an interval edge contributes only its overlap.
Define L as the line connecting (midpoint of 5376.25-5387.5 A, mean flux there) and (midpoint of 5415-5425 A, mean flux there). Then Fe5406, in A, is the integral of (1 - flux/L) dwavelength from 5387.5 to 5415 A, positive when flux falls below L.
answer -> 2.2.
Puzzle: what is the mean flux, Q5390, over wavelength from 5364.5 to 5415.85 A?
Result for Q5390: 22.4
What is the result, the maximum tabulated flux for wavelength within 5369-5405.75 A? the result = 27.88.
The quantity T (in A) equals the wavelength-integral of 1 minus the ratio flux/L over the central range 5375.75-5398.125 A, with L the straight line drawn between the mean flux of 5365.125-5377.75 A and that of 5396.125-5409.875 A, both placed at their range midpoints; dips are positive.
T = -2.2 A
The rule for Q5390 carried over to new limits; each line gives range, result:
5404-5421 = 22.6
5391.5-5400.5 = 22.4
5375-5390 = 23.6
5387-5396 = 24.5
